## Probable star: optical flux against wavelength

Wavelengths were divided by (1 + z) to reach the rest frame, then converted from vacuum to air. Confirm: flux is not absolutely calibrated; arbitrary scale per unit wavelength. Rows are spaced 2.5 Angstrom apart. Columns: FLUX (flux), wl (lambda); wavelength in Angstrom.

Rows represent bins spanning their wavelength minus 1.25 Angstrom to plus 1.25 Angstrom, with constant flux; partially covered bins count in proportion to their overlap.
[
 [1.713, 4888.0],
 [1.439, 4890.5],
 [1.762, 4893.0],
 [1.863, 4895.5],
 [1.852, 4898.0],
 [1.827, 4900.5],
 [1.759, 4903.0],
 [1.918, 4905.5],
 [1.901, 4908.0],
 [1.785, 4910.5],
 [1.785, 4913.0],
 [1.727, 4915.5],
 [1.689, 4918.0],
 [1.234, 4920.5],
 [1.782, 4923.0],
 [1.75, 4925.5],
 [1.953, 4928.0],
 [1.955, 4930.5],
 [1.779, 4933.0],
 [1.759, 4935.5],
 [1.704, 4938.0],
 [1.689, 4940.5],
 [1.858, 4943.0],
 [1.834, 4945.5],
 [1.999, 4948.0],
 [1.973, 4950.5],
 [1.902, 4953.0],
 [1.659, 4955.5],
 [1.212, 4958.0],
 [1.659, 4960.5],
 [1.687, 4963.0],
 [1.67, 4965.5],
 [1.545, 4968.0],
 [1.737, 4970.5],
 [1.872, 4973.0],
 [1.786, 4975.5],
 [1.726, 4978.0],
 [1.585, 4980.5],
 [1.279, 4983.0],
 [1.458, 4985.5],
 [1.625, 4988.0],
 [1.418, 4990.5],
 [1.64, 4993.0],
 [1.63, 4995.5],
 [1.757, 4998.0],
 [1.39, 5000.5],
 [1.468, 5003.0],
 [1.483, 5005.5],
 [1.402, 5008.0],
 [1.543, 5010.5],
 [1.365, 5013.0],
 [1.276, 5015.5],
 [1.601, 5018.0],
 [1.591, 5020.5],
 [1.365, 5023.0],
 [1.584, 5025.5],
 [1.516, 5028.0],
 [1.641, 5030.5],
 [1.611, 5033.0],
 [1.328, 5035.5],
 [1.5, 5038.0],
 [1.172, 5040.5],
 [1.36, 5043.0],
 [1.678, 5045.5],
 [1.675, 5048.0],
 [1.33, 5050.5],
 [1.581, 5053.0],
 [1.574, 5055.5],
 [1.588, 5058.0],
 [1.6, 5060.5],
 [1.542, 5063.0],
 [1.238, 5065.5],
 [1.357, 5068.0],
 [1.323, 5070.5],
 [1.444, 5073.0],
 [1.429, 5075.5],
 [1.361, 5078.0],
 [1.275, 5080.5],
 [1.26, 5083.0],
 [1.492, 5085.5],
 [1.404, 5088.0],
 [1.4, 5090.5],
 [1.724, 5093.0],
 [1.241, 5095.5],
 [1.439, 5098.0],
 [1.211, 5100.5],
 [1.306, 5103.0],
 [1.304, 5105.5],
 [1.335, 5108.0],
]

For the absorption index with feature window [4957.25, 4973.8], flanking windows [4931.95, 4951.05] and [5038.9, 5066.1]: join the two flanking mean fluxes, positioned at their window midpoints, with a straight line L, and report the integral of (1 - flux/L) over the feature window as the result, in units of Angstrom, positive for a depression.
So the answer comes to 1.1 Angstrom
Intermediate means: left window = 1.82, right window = 1.49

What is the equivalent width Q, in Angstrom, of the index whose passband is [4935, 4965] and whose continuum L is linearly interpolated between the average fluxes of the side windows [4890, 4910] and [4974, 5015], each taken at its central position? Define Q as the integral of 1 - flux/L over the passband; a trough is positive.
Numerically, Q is -1.5 Angstrom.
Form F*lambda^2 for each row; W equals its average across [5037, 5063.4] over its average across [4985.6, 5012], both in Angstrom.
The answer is 1.01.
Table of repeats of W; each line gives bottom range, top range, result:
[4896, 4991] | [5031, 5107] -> 0.87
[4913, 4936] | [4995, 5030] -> 0.89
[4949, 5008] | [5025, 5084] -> 0.93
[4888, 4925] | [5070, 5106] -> 0.85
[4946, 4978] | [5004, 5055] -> 0.88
